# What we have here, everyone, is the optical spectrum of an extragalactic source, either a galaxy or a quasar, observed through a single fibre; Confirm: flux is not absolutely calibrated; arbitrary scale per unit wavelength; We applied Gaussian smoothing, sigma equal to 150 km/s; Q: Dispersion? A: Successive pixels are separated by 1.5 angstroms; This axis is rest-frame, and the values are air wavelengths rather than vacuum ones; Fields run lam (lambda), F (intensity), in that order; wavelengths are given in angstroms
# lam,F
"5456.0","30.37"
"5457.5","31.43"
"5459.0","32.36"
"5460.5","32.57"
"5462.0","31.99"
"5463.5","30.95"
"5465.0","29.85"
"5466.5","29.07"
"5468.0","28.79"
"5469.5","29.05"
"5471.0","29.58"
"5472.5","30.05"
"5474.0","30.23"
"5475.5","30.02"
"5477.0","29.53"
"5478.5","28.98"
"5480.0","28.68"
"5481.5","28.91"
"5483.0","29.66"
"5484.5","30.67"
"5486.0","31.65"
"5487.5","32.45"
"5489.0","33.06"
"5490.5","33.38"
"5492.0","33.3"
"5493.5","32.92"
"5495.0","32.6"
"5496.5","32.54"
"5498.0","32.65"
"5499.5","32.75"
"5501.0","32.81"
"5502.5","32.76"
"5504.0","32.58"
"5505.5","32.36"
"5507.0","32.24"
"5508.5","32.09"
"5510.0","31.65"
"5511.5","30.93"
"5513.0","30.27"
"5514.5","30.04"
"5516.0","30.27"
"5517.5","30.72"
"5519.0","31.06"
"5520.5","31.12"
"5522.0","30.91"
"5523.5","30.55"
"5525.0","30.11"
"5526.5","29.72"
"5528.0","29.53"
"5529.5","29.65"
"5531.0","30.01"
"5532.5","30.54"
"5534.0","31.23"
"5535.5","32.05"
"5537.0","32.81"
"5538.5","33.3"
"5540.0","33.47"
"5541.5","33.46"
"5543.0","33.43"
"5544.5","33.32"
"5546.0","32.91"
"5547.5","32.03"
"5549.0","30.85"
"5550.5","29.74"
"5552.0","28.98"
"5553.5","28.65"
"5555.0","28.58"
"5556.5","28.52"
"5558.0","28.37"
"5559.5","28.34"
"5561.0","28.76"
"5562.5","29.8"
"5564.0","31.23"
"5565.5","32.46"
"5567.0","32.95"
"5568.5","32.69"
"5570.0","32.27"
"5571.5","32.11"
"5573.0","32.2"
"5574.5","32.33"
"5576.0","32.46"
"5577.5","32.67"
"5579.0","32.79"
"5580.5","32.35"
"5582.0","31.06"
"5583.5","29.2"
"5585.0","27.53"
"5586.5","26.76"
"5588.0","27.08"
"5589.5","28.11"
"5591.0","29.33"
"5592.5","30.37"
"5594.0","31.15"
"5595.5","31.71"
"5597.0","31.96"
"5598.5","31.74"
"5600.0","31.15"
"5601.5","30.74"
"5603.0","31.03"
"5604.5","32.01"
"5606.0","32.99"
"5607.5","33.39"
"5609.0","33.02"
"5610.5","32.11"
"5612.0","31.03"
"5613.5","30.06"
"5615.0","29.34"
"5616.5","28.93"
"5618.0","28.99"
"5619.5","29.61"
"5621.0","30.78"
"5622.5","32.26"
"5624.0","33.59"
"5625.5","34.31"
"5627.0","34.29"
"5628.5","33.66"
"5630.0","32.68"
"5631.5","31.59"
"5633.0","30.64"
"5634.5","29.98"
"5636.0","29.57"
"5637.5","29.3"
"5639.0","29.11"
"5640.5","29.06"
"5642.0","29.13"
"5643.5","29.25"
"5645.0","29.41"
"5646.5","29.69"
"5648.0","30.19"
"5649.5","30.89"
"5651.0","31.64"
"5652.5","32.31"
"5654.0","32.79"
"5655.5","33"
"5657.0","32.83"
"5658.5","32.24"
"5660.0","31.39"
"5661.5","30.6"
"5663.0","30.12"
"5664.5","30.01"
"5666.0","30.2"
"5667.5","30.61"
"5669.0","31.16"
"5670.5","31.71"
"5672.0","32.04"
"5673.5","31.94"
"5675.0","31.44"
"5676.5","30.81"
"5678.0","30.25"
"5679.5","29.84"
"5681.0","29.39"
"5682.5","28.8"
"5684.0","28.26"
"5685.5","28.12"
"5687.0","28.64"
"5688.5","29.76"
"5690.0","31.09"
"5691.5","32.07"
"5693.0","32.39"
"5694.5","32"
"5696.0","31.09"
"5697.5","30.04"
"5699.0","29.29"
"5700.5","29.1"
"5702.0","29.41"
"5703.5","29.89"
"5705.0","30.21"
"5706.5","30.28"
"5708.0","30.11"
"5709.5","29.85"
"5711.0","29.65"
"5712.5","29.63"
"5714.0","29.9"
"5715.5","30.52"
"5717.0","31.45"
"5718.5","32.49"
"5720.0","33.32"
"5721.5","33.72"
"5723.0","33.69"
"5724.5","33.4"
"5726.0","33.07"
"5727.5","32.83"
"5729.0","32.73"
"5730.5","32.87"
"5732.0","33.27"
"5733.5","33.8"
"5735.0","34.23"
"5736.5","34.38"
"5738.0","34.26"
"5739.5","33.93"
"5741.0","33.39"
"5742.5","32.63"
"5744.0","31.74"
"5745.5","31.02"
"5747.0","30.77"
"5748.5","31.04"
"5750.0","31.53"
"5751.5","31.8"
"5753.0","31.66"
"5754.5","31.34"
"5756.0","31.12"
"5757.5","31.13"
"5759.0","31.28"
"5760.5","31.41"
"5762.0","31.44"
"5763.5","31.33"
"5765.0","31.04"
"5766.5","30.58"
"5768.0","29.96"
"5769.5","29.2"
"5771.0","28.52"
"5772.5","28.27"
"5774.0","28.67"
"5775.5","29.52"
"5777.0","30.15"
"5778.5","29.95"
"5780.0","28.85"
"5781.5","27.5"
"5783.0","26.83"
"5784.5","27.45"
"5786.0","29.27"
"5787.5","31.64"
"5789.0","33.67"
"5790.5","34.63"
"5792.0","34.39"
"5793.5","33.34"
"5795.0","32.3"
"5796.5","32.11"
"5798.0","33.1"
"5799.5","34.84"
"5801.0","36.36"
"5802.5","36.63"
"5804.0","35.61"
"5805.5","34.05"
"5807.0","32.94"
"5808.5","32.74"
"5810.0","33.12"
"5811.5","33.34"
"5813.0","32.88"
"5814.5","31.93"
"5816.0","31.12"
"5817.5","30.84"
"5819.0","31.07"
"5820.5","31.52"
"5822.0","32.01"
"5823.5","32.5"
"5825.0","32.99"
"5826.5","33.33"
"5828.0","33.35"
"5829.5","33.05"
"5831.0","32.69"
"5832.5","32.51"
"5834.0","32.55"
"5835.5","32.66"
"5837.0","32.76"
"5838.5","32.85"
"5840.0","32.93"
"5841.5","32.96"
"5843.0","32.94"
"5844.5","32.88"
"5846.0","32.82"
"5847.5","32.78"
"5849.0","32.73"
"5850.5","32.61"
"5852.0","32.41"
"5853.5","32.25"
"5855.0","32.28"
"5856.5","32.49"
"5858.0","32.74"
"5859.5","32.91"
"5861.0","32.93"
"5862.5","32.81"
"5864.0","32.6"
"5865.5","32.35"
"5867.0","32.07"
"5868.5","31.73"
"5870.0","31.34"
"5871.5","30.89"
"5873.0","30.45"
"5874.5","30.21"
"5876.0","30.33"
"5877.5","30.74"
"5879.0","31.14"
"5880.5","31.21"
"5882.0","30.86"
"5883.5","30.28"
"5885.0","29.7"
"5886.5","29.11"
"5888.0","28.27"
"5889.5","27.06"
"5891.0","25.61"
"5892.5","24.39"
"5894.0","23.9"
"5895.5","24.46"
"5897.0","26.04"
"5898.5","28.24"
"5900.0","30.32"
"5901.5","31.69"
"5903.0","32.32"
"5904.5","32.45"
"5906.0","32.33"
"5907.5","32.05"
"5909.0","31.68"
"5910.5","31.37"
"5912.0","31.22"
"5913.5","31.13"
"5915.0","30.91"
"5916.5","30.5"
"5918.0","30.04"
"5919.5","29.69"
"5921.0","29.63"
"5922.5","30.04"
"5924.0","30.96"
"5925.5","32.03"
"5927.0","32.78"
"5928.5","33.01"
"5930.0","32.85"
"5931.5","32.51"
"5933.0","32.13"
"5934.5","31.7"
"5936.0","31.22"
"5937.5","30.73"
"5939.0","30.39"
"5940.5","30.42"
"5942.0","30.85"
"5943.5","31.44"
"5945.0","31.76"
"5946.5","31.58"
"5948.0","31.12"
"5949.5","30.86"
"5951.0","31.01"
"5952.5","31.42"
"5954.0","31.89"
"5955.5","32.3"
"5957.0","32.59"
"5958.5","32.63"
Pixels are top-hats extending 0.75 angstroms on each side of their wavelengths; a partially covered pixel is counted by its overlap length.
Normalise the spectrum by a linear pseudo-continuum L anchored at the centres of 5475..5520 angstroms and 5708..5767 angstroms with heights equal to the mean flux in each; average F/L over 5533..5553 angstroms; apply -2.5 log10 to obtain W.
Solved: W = -0.02 mag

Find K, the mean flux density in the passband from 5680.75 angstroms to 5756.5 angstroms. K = 31.4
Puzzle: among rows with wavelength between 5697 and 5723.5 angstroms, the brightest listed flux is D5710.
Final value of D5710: 33.72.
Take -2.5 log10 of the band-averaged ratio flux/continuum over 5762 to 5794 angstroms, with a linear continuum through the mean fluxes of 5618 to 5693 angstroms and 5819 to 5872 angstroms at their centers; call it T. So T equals 0.06 mag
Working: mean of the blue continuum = 30.9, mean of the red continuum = 32.5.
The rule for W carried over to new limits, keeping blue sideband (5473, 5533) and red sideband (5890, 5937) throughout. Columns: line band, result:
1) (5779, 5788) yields 0.07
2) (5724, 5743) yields -0.09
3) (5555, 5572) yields 0.02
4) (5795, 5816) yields -0.11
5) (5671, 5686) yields 0.02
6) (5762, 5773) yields 0.02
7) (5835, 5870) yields -0.08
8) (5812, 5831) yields -0.06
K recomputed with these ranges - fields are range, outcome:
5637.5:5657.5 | 30.6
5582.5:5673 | 30.9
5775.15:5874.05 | 32.3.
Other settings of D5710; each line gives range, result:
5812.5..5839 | 33.35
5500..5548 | 33.47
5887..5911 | 32.45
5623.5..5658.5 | 34.31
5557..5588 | 32.95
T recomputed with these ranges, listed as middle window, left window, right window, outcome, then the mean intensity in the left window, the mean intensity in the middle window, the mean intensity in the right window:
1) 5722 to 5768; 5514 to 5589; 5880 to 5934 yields -0.063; 30.9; 32.3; 30.1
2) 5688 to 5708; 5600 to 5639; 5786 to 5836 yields 0.054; 31.4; 30.5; 33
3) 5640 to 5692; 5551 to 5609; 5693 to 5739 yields 0.026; 30.7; 30.6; 31.7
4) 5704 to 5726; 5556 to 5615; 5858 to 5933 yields -0.021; 30.9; 31.3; 30.5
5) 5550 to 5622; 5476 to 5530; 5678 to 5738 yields 0.021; 31.3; 30.6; 31.2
